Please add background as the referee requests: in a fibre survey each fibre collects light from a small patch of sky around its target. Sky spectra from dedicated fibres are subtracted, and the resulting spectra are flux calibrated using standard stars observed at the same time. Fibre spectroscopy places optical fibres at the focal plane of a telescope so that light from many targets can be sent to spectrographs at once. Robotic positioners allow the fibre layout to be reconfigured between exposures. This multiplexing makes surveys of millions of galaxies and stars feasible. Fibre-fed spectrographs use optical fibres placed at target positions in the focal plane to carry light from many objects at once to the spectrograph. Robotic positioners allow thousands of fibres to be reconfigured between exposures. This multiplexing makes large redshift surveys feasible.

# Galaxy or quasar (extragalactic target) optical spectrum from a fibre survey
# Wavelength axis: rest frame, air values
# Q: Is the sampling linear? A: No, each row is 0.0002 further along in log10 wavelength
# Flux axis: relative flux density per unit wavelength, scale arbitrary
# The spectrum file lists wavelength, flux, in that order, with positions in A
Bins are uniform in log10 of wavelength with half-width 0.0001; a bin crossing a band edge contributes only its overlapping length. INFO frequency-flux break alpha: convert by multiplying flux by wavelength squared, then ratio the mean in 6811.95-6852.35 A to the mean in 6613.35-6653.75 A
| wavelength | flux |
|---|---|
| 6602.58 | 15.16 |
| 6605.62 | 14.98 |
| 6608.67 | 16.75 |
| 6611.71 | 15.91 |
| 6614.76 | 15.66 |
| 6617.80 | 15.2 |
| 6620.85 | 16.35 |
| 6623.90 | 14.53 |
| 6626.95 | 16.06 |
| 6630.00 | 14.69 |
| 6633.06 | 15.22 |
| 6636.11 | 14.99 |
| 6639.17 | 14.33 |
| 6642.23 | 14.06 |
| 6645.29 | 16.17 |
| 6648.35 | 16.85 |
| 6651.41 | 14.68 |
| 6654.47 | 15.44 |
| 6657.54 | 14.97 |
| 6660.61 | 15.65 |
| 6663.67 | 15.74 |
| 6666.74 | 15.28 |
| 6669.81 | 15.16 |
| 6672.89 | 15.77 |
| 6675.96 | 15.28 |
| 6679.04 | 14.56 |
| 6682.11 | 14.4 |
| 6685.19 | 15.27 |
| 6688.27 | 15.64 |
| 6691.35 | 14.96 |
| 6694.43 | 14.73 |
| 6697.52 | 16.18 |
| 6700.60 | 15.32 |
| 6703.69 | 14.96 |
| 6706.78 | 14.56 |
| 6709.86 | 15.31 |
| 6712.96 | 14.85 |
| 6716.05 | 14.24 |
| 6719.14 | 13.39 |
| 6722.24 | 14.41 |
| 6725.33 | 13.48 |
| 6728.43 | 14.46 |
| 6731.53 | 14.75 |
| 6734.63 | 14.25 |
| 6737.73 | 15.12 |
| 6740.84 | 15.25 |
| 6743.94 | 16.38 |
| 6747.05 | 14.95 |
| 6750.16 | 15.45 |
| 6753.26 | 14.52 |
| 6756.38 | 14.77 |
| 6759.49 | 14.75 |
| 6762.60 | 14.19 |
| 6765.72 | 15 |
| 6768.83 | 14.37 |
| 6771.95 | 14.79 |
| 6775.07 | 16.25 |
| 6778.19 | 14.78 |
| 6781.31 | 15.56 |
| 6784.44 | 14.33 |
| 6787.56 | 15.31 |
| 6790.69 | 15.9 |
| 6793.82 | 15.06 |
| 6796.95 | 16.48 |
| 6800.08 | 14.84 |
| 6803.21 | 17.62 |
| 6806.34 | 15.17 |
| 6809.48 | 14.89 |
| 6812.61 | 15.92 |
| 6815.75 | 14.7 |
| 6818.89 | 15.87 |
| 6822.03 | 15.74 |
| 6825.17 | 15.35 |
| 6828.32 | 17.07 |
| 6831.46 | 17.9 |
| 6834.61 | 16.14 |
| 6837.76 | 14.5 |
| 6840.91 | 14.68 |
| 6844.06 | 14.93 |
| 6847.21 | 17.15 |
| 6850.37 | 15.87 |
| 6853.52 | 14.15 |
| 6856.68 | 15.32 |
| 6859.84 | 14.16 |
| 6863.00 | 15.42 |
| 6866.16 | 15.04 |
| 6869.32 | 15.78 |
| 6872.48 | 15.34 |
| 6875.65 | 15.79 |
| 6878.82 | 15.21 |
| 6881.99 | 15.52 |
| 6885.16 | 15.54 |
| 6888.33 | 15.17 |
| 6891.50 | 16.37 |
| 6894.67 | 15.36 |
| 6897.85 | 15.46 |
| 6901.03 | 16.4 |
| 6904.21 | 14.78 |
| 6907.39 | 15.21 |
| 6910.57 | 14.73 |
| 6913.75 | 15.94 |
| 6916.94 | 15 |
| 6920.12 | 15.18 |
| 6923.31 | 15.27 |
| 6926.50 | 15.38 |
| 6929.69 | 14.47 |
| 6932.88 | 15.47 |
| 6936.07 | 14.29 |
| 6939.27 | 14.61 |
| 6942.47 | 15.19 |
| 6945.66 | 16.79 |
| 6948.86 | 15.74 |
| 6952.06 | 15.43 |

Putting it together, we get 1.1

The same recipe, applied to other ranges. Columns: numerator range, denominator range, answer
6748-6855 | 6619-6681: 1.06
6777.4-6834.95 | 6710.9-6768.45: 1.09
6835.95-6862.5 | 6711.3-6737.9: 1.10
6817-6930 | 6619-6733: 1.09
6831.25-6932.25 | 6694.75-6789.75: 1.08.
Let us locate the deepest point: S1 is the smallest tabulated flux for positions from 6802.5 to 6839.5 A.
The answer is 14.5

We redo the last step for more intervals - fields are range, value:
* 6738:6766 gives 14.19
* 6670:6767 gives 13.39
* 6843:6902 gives 14.15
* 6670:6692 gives 14.4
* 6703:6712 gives 14.56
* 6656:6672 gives 14.97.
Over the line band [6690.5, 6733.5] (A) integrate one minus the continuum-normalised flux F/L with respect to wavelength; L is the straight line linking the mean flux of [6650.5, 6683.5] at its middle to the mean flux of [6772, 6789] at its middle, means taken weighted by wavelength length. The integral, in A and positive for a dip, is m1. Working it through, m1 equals 1.5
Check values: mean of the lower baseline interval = 15.2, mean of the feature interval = 14.7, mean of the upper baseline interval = 15.2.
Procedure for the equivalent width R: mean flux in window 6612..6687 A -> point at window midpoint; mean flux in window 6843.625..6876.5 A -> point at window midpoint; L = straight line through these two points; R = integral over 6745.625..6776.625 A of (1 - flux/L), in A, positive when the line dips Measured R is 0.85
